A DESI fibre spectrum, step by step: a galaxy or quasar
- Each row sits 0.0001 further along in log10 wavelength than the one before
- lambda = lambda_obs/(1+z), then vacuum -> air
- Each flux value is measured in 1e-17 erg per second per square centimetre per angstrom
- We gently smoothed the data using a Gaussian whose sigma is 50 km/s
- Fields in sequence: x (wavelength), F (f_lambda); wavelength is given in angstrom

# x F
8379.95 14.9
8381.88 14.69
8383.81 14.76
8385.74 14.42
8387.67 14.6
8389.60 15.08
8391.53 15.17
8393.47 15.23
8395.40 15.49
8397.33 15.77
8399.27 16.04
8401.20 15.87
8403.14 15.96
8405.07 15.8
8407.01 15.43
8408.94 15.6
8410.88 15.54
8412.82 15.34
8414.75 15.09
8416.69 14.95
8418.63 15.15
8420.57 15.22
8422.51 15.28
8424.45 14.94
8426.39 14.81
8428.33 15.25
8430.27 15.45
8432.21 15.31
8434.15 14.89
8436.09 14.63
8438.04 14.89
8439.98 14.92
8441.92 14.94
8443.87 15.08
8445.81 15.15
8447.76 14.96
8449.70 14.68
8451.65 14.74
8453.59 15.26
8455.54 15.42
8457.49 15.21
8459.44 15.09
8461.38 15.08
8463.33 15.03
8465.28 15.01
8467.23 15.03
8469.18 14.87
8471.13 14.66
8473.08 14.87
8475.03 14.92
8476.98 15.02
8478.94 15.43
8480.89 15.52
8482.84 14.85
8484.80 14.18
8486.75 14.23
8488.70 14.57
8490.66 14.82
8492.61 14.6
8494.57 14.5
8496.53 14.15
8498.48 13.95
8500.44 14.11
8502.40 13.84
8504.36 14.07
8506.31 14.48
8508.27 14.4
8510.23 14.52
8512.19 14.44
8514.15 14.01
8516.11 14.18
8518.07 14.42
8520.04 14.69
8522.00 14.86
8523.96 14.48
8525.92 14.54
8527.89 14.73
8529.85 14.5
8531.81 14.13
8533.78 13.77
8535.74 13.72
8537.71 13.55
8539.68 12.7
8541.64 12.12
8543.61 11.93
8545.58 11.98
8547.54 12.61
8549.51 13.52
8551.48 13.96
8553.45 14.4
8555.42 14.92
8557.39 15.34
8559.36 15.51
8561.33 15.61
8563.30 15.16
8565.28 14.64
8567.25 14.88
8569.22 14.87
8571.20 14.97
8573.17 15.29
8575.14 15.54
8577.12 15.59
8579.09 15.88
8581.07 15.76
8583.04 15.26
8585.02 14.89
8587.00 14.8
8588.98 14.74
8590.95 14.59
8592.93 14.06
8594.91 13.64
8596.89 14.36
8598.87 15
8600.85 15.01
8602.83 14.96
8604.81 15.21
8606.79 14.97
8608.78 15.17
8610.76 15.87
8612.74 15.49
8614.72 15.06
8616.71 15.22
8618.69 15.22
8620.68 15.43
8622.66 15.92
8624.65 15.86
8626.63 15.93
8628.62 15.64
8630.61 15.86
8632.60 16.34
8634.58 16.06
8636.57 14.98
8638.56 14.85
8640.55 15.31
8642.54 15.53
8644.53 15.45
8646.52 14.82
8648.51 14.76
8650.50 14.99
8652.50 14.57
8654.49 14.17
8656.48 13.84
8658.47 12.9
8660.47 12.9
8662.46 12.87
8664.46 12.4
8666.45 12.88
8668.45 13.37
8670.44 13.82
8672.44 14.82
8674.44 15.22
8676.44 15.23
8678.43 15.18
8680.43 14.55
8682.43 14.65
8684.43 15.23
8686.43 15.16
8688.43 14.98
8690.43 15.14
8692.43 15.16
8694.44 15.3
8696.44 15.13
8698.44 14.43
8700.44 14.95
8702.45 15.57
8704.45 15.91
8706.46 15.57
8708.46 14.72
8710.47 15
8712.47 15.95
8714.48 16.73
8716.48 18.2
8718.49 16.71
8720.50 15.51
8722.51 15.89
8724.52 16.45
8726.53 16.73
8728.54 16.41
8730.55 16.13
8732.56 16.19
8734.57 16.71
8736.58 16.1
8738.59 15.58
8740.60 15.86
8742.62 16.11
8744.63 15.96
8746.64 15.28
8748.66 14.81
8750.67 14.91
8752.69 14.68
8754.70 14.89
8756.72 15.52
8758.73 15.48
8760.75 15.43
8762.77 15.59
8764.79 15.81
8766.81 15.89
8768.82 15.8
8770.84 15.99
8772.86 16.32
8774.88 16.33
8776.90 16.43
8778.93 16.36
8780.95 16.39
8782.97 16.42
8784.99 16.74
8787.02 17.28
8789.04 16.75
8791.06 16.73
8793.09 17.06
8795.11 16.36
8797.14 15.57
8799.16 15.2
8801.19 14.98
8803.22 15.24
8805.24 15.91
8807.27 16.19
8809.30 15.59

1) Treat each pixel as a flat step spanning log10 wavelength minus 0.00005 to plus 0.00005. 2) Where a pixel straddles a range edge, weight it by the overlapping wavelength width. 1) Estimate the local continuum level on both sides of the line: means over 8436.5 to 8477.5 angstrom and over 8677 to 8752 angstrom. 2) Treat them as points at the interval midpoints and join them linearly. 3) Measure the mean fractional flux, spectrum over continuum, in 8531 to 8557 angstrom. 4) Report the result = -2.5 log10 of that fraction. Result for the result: 0.14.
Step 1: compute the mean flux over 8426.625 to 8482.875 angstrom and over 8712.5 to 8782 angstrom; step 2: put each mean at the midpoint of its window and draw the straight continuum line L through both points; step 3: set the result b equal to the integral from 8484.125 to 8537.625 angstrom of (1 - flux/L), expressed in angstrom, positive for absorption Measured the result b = 3.2 angstrom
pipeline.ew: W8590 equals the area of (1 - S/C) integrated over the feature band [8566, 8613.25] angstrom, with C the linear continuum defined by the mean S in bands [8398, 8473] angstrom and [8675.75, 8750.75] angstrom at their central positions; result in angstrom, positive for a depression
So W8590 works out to 1.2 angstrom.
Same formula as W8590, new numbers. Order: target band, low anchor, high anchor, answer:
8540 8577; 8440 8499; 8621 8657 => 2.0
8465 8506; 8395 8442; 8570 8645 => 1.8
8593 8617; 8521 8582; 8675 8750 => -0.3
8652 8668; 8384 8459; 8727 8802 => 2.5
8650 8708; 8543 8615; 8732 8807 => 3.2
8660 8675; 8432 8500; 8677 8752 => 1.9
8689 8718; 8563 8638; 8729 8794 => 0.3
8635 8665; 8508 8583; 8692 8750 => 1.8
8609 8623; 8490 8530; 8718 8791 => -0.3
